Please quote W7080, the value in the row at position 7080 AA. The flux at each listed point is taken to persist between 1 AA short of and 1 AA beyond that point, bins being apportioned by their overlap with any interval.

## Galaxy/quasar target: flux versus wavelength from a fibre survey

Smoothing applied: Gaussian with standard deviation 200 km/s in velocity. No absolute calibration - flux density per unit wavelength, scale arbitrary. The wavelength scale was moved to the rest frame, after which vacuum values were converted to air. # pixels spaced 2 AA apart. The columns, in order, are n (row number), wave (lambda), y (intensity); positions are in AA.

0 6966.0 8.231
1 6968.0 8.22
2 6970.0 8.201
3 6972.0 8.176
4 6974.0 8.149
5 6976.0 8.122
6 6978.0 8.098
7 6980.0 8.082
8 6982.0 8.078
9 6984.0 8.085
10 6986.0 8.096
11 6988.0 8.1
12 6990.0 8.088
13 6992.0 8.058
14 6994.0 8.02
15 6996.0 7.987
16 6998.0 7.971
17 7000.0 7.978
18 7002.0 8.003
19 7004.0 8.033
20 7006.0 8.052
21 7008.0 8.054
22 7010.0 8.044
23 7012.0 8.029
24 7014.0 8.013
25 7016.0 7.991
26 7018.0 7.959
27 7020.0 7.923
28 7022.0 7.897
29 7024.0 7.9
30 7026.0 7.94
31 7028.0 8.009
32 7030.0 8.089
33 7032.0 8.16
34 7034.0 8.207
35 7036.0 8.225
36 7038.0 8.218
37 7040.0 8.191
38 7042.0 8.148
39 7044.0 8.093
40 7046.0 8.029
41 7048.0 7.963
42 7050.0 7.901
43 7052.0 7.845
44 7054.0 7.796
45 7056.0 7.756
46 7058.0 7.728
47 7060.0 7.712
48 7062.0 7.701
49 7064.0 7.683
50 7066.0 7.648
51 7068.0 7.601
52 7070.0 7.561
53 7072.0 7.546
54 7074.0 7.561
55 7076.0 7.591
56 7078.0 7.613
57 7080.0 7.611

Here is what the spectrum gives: 7.611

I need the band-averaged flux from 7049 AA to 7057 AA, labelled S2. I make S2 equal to 7.82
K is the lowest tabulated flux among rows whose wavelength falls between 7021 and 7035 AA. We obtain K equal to 7.897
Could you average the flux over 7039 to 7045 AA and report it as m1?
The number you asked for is 8.14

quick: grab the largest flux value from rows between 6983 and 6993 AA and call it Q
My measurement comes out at 8.1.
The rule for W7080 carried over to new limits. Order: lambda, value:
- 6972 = 8.176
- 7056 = 7.756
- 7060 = 7.712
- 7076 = 7.591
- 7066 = 7.648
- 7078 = 7.613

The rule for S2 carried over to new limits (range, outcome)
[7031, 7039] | 8.2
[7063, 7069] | 7.64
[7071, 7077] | 7.57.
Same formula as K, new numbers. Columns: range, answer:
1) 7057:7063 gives 7.701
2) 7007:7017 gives 7.991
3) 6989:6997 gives 7.987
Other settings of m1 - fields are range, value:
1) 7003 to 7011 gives 8.05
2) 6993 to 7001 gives 7.99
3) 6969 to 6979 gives 8.15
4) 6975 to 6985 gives 8.09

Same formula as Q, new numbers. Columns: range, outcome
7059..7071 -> 7.712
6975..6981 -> 8.122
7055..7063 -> 7.756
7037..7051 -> 8.218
